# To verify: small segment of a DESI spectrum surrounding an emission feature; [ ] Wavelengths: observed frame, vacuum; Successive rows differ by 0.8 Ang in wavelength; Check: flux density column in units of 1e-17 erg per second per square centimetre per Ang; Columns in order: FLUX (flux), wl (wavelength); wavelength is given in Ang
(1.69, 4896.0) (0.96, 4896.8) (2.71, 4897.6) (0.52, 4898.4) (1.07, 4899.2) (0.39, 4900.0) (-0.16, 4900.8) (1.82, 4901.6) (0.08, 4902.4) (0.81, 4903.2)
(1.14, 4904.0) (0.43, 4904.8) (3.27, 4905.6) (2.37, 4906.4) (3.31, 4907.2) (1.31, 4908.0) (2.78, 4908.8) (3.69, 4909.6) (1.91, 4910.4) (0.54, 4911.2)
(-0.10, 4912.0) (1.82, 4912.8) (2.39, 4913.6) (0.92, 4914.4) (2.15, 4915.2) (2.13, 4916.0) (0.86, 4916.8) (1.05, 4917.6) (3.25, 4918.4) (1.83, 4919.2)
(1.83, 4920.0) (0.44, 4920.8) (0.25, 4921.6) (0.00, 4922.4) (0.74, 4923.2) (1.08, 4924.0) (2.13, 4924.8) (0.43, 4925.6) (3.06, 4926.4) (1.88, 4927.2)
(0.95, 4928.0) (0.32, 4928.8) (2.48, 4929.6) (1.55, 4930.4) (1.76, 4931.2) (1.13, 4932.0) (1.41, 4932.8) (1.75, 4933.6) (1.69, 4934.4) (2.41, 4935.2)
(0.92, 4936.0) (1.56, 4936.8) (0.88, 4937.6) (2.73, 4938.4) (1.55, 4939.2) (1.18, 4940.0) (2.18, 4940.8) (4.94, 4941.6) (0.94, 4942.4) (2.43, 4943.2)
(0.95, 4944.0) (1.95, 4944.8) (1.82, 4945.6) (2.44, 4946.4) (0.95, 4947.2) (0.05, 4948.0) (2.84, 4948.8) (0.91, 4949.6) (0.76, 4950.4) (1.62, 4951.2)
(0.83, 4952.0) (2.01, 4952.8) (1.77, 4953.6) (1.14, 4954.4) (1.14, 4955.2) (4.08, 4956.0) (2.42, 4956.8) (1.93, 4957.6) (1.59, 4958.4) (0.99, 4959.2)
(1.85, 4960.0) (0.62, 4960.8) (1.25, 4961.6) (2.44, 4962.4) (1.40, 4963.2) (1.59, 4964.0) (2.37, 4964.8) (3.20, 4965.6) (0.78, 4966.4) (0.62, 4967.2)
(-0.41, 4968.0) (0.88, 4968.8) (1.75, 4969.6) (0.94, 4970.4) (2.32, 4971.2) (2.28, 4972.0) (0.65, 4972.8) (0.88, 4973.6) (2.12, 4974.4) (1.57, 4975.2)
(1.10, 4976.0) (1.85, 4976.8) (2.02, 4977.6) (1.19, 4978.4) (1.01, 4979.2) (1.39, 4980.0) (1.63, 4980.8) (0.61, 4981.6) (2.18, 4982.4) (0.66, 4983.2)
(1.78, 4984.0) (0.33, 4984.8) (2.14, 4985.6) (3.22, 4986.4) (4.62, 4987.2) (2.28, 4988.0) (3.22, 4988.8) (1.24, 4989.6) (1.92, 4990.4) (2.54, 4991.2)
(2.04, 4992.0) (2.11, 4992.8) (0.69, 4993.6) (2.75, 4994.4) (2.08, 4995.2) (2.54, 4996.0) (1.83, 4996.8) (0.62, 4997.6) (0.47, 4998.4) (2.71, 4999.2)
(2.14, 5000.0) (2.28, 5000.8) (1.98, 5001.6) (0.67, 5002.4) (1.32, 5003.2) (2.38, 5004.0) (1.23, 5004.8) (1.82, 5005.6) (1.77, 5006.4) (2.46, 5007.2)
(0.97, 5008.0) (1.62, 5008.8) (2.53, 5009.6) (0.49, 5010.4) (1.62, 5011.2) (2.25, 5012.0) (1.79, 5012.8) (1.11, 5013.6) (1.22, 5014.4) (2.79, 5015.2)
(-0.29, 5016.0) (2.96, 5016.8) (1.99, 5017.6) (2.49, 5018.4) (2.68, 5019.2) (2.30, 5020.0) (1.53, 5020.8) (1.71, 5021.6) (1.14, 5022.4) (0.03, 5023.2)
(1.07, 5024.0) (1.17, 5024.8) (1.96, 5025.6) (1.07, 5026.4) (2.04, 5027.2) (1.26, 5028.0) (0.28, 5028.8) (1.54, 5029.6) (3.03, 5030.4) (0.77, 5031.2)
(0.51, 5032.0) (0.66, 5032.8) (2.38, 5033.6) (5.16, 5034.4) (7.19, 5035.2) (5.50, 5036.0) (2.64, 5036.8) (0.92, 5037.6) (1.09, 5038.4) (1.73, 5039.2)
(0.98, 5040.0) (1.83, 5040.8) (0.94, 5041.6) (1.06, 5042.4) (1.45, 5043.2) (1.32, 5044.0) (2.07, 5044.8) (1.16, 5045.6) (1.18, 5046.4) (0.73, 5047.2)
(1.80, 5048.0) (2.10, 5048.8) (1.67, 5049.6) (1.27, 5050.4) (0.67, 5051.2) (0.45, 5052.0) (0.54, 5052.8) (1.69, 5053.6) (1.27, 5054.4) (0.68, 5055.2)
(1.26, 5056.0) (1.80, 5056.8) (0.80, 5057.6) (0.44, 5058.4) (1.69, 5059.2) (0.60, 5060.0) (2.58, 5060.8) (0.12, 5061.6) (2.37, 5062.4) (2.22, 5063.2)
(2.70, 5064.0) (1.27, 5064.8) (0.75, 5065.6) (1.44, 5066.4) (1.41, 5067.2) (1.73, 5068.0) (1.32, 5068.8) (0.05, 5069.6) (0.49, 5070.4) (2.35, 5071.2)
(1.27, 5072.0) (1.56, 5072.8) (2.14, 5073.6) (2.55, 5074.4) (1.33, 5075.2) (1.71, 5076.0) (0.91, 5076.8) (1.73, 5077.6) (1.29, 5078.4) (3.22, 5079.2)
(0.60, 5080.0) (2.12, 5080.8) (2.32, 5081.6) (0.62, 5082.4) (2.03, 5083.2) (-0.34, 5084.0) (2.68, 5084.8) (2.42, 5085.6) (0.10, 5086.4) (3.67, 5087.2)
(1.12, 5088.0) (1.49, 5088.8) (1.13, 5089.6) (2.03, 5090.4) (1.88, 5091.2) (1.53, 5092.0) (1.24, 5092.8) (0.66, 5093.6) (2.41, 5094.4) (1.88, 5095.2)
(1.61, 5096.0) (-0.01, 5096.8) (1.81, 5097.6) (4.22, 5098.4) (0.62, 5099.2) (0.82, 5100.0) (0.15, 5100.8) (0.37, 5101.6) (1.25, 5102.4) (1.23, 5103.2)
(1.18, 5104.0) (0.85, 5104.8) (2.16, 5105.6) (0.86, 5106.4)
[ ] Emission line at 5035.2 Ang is [O III] 5007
